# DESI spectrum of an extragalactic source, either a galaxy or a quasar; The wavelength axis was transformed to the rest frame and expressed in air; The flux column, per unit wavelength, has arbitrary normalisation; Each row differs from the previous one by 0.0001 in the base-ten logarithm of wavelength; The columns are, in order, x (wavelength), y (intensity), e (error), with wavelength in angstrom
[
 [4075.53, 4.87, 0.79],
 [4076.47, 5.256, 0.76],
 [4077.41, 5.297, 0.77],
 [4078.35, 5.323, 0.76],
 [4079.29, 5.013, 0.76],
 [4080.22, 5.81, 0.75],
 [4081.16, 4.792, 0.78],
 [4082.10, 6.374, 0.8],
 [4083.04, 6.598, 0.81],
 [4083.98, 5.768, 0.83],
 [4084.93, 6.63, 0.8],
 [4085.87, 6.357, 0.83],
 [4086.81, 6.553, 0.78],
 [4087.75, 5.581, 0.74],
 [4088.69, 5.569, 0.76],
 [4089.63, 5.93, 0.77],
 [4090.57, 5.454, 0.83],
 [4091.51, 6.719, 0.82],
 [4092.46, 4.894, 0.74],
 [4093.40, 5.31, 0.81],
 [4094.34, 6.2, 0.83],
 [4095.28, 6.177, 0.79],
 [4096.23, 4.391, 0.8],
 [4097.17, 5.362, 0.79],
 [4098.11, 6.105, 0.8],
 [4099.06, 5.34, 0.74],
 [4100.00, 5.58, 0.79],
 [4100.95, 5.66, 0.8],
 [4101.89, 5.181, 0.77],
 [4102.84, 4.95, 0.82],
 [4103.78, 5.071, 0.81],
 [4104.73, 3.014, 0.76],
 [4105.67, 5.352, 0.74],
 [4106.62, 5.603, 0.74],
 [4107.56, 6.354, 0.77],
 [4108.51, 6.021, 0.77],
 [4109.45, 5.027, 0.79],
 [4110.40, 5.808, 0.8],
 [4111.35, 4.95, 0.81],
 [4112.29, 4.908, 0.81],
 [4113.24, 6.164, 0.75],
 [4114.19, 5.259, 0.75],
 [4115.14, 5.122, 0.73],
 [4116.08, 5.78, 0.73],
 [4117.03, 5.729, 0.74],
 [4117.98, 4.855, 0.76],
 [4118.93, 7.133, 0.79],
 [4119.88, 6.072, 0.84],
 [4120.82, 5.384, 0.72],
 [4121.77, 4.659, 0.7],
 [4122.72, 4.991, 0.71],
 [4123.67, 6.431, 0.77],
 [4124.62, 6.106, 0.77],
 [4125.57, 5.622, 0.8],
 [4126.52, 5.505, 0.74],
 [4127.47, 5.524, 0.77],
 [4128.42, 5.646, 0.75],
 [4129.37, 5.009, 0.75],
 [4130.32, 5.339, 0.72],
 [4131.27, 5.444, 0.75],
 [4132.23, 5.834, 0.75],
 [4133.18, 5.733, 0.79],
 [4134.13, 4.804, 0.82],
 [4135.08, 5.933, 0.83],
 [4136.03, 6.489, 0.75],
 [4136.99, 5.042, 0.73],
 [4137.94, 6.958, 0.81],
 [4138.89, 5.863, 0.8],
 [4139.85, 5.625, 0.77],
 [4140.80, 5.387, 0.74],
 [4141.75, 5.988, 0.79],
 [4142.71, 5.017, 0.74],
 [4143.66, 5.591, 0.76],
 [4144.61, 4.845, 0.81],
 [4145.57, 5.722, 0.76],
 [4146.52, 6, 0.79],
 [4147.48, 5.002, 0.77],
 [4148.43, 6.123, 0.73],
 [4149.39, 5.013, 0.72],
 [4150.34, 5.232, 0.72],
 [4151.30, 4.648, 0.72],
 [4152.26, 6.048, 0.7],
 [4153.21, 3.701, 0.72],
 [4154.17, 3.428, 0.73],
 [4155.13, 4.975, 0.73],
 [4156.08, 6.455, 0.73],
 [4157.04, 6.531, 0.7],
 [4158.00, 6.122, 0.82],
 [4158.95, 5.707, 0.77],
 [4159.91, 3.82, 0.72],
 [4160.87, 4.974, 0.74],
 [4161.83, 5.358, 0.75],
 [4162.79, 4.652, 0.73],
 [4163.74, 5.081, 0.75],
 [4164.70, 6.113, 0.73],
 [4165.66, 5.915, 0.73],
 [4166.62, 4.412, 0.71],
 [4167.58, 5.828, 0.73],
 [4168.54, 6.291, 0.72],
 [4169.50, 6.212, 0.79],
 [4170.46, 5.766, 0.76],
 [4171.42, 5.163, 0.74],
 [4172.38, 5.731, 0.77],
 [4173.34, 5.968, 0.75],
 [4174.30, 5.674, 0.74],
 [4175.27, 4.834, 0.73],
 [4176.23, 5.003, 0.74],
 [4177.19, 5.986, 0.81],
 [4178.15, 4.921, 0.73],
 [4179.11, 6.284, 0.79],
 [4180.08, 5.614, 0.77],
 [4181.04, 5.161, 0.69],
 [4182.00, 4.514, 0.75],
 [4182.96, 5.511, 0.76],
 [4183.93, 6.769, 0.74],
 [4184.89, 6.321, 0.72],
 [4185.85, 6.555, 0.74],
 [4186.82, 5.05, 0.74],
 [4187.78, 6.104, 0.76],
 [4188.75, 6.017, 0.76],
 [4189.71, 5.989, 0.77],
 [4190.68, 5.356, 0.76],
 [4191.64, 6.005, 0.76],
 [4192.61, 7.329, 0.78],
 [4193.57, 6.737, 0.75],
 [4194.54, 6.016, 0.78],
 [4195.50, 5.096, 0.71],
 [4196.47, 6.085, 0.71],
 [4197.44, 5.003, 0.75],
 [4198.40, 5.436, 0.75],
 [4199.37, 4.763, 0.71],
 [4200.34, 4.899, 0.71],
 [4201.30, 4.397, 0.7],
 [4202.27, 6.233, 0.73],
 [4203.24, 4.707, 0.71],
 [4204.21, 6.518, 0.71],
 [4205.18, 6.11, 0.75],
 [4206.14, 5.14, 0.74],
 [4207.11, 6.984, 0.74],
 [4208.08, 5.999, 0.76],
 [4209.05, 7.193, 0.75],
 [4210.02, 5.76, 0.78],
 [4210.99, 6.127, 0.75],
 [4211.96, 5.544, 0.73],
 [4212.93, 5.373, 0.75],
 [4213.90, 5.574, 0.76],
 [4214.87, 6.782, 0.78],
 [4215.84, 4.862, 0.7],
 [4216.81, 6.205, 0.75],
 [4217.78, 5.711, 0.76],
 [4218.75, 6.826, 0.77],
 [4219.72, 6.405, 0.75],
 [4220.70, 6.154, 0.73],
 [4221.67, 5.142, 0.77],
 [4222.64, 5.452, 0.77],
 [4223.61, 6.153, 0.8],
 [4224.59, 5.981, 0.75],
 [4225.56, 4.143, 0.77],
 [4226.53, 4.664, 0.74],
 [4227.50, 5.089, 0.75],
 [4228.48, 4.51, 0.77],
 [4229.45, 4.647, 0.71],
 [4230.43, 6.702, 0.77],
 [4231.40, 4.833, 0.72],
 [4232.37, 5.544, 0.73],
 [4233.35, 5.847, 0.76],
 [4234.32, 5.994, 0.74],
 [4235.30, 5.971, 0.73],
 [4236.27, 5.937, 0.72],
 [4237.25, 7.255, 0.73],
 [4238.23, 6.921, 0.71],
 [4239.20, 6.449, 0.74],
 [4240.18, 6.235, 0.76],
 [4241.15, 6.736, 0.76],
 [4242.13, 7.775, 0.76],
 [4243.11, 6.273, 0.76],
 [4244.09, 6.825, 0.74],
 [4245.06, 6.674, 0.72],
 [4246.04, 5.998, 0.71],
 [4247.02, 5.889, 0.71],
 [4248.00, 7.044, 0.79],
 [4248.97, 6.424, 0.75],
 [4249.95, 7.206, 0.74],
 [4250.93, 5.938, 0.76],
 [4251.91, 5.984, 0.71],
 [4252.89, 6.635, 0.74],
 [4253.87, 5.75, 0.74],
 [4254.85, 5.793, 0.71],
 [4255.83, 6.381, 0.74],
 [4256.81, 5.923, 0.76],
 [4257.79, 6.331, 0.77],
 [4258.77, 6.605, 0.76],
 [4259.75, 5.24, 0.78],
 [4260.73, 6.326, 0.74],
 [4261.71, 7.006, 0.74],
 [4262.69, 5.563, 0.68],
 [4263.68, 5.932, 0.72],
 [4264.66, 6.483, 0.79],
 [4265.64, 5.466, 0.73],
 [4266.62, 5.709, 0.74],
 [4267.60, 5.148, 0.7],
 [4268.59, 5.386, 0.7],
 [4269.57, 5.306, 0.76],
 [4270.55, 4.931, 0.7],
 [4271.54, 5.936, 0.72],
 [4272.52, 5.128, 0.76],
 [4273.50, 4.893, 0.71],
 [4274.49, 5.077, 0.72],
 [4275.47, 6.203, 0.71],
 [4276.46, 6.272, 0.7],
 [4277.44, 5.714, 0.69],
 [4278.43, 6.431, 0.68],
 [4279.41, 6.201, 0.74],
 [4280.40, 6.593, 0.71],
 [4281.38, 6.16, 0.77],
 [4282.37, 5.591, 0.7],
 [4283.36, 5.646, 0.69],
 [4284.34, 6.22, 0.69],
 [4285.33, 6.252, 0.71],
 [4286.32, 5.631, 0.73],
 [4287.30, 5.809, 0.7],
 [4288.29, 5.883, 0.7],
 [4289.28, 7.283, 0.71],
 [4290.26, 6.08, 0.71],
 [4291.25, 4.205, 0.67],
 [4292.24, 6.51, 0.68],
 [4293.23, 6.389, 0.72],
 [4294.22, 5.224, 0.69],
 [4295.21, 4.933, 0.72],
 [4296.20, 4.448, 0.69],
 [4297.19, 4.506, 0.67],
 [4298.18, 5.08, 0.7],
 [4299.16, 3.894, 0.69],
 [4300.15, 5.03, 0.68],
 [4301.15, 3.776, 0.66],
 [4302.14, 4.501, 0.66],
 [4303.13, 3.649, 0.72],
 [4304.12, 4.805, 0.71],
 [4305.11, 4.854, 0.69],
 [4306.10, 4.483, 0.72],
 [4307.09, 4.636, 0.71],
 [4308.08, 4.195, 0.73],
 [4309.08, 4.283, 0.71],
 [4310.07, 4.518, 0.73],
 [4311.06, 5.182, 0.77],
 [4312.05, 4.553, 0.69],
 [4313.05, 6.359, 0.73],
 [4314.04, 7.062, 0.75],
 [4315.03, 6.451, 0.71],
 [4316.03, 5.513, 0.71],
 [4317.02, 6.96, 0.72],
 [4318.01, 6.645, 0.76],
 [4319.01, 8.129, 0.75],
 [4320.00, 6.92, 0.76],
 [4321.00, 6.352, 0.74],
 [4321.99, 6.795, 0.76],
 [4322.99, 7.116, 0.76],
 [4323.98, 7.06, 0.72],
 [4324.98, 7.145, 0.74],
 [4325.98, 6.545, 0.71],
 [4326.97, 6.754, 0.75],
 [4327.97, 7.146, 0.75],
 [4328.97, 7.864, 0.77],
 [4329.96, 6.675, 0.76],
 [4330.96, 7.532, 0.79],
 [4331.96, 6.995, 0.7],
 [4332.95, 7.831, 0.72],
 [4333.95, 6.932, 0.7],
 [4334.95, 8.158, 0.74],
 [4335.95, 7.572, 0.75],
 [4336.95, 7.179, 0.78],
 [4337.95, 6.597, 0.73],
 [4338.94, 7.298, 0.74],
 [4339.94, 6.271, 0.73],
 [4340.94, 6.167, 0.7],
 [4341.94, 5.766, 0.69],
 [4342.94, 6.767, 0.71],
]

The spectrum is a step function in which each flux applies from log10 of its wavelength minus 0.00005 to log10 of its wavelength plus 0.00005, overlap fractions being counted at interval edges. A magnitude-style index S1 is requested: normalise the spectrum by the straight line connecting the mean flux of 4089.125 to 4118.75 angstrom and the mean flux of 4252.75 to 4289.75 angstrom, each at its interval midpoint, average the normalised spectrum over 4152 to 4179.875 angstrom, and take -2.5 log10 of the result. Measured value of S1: 0.04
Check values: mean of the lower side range 5.44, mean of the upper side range 5.91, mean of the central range 5.41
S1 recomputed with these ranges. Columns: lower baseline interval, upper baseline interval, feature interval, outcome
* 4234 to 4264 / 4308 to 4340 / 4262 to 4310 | 0.206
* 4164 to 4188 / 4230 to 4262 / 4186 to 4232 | 0.048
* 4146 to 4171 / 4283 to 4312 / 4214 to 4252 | -0.157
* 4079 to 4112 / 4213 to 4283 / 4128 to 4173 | 0.050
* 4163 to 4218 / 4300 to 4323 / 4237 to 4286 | -0.095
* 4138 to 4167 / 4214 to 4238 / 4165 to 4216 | -0.039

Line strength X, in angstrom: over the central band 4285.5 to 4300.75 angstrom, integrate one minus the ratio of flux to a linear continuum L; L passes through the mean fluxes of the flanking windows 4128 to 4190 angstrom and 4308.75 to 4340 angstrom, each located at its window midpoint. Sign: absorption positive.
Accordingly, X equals 2.6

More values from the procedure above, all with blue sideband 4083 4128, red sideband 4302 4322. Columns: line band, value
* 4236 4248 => -2.2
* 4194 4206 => 0.3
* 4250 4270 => -1.5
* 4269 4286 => -0.7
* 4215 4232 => 0.1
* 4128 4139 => -0.2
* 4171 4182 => 0.3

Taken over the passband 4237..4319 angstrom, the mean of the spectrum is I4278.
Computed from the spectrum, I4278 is 5.78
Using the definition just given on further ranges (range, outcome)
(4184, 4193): 6.1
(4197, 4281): 5.9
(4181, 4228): 5.76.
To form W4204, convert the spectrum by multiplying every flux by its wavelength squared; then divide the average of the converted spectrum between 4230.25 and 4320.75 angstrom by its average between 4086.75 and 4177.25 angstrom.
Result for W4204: 1.13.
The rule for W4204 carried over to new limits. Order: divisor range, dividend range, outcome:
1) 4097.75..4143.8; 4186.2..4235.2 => 1.08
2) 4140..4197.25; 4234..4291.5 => 1.15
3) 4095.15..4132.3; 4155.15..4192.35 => 1.06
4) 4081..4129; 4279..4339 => 1.18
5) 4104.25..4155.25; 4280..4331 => 1.16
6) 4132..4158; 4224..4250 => 1.15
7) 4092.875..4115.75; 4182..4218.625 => 1.14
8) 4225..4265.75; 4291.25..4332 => 0.98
